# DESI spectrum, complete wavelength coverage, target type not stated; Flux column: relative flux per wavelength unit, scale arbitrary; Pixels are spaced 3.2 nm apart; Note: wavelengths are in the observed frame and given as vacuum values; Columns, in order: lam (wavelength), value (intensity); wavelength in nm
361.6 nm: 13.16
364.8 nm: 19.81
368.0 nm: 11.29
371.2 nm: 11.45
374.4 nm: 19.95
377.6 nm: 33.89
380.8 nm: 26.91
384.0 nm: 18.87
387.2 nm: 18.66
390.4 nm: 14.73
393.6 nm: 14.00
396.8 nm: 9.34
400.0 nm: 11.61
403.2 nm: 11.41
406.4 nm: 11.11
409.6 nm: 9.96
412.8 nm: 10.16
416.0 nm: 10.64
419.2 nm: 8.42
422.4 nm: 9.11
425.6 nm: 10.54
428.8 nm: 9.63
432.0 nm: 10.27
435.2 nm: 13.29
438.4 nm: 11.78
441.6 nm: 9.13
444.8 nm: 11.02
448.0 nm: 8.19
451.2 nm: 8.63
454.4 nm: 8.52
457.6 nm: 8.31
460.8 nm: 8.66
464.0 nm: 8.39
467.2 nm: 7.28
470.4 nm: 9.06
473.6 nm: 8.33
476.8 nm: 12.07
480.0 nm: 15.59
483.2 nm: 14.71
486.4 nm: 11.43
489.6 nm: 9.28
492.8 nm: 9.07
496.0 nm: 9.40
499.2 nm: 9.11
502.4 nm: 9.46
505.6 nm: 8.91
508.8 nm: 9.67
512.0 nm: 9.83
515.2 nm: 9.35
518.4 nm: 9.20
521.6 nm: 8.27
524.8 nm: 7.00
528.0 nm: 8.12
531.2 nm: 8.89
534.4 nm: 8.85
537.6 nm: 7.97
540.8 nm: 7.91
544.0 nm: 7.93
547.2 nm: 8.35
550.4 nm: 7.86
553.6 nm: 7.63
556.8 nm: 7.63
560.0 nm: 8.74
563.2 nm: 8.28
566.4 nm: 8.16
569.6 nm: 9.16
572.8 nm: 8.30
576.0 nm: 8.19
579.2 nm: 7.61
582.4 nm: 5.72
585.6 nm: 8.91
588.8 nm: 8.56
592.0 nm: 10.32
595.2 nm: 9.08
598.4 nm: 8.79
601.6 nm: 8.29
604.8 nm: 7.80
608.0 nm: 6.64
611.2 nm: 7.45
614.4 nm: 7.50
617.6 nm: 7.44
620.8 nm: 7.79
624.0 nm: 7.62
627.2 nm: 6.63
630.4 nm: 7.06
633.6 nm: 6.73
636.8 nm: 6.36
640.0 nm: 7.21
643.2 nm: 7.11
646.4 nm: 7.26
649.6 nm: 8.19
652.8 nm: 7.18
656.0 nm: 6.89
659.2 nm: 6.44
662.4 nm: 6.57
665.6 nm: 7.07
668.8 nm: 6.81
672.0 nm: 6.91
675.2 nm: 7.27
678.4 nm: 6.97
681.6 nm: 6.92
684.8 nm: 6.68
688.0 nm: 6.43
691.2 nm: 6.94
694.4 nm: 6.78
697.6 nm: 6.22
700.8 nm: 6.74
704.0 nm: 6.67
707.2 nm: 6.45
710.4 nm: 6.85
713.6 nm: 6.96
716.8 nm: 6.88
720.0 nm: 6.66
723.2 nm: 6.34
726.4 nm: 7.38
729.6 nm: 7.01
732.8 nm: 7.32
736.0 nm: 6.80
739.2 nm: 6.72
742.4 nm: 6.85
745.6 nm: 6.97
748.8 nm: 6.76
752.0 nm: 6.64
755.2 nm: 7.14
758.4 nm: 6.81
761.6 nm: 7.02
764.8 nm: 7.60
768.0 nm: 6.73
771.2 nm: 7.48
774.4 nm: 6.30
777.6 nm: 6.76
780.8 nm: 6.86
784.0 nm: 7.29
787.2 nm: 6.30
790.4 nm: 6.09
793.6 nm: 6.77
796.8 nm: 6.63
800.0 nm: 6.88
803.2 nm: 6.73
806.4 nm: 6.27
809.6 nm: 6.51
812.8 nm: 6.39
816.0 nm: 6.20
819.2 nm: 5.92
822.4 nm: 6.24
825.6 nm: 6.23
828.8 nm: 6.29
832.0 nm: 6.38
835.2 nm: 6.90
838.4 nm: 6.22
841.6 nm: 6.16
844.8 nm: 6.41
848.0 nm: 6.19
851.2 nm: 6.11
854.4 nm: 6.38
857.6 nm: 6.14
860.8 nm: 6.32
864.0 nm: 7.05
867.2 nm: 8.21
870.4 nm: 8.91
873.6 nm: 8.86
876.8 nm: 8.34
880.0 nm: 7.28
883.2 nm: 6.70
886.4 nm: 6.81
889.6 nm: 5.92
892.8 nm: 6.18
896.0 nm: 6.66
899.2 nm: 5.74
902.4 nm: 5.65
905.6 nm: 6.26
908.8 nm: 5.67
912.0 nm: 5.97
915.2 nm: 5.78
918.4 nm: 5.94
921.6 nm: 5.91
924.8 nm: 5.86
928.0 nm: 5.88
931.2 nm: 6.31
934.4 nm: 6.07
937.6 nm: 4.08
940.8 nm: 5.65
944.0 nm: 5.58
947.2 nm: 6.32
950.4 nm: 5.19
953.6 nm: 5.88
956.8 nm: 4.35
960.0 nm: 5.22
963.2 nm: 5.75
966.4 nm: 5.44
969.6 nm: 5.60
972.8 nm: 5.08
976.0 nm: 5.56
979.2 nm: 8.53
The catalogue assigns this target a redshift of 2.11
